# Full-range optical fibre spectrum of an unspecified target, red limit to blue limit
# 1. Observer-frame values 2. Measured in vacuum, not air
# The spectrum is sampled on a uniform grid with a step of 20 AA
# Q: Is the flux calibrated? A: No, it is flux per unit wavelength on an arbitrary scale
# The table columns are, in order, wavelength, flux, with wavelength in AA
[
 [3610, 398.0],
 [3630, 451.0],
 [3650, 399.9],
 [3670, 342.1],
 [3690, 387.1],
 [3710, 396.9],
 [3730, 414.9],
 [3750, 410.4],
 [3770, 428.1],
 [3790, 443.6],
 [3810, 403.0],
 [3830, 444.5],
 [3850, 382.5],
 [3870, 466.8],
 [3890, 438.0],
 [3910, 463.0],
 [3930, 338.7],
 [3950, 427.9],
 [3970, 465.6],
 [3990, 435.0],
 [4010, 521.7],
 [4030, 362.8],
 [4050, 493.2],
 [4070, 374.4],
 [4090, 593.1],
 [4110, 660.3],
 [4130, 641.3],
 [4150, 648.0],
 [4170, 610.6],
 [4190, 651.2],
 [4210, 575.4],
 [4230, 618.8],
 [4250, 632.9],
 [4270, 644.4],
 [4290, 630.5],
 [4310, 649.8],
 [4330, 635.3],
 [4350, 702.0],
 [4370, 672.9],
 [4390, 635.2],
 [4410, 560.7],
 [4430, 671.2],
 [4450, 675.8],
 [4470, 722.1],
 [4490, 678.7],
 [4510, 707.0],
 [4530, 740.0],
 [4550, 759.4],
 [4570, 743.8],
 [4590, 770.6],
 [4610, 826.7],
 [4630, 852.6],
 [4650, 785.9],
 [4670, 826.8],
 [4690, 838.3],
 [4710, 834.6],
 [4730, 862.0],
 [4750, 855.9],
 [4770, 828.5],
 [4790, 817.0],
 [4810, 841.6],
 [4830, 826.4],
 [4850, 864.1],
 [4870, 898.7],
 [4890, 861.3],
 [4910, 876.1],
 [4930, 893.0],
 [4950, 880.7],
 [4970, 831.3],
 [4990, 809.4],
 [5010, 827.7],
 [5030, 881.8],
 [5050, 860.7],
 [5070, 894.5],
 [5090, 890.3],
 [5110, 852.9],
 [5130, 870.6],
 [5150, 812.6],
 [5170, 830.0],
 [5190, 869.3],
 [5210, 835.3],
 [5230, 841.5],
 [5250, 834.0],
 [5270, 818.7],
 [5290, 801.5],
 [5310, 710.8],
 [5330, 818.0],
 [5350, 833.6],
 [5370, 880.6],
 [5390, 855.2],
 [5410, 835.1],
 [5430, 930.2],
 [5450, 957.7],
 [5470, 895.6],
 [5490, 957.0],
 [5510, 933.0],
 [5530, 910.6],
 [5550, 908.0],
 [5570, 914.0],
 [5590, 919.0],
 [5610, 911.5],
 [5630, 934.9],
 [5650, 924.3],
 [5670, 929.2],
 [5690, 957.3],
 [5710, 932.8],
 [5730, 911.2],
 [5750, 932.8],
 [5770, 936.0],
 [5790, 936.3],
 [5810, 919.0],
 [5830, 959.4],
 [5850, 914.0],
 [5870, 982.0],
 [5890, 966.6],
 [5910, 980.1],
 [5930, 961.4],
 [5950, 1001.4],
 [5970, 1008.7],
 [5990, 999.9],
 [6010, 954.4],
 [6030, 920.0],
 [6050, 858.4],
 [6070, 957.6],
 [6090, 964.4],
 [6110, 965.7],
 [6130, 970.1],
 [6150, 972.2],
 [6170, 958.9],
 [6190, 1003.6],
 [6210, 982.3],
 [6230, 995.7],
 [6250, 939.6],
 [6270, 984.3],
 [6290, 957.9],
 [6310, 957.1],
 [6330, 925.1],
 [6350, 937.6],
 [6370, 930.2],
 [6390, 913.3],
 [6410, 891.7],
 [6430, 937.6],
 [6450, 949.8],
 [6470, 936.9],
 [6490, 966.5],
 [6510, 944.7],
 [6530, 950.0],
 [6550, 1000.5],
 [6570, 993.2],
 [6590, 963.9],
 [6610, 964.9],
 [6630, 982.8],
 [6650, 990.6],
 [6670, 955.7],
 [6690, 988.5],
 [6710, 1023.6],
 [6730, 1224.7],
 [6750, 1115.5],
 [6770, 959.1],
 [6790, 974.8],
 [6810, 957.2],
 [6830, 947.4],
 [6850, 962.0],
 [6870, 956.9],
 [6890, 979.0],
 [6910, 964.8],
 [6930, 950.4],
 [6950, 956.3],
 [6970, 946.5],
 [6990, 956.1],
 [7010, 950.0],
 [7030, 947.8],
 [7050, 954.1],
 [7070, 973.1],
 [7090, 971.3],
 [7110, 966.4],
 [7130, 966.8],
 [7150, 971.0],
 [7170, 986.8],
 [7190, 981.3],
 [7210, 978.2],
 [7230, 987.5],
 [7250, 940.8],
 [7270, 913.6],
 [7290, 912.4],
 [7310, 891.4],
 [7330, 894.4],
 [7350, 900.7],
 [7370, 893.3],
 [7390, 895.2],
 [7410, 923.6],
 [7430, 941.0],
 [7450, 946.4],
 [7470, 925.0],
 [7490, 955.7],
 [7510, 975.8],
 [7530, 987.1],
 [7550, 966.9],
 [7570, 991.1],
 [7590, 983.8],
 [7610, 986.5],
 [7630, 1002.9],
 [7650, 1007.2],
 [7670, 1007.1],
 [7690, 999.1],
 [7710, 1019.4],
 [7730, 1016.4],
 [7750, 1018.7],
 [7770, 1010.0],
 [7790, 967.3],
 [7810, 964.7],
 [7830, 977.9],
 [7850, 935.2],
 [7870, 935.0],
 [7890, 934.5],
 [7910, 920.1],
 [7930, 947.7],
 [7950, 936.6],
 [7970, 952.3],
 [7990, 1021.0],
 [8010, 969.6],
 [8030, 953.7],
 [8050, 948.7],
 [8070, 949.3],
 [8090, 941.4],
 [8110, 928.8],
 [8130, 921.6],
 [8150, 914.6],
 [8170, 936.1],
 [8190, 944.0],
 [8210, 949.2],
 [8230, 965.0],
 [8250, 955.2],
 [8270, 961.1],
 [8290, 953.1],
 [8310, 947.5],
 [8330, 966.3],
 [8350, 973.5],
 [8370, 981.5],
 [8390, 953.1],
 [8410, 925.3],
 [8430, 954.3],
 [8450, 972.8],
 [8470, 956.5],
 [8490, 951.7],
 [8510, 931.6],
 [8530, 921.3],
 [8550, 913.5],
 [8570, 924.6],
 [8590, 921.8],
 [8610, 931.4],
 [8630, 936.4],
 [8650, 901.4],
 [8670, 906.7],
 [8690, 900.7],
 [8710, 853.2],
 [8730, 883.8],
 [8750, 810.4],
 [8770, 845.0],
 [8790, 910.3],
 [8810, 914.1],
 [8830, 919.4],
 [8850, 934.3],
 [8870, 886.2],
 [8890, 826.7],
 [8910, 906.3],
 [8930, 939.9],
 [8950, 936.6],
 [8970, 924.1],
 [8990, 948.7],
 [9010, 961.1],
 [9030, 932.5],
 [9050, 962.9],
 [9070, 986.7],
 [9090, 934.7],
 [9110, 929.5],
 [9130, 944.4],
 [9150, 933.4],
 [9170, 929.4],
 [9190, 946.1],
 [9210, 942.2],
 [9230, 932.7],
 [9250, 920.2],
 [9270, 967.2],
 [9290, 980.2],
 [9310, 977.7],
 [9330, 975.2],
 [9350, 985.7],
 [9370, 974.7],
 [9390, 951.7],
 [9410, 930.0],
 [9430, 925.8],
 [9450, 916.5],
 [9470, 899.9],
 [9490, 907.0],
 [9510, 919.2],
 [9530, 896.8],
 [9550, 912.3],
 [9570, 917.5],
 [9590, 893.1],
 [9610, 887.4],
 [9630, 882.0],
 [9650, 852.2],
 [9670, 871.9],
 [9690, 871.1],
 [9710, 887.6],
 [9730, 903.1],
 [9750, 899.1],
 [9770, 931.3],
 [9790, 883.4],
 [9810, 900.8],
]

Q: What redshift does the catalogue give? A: 0.025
